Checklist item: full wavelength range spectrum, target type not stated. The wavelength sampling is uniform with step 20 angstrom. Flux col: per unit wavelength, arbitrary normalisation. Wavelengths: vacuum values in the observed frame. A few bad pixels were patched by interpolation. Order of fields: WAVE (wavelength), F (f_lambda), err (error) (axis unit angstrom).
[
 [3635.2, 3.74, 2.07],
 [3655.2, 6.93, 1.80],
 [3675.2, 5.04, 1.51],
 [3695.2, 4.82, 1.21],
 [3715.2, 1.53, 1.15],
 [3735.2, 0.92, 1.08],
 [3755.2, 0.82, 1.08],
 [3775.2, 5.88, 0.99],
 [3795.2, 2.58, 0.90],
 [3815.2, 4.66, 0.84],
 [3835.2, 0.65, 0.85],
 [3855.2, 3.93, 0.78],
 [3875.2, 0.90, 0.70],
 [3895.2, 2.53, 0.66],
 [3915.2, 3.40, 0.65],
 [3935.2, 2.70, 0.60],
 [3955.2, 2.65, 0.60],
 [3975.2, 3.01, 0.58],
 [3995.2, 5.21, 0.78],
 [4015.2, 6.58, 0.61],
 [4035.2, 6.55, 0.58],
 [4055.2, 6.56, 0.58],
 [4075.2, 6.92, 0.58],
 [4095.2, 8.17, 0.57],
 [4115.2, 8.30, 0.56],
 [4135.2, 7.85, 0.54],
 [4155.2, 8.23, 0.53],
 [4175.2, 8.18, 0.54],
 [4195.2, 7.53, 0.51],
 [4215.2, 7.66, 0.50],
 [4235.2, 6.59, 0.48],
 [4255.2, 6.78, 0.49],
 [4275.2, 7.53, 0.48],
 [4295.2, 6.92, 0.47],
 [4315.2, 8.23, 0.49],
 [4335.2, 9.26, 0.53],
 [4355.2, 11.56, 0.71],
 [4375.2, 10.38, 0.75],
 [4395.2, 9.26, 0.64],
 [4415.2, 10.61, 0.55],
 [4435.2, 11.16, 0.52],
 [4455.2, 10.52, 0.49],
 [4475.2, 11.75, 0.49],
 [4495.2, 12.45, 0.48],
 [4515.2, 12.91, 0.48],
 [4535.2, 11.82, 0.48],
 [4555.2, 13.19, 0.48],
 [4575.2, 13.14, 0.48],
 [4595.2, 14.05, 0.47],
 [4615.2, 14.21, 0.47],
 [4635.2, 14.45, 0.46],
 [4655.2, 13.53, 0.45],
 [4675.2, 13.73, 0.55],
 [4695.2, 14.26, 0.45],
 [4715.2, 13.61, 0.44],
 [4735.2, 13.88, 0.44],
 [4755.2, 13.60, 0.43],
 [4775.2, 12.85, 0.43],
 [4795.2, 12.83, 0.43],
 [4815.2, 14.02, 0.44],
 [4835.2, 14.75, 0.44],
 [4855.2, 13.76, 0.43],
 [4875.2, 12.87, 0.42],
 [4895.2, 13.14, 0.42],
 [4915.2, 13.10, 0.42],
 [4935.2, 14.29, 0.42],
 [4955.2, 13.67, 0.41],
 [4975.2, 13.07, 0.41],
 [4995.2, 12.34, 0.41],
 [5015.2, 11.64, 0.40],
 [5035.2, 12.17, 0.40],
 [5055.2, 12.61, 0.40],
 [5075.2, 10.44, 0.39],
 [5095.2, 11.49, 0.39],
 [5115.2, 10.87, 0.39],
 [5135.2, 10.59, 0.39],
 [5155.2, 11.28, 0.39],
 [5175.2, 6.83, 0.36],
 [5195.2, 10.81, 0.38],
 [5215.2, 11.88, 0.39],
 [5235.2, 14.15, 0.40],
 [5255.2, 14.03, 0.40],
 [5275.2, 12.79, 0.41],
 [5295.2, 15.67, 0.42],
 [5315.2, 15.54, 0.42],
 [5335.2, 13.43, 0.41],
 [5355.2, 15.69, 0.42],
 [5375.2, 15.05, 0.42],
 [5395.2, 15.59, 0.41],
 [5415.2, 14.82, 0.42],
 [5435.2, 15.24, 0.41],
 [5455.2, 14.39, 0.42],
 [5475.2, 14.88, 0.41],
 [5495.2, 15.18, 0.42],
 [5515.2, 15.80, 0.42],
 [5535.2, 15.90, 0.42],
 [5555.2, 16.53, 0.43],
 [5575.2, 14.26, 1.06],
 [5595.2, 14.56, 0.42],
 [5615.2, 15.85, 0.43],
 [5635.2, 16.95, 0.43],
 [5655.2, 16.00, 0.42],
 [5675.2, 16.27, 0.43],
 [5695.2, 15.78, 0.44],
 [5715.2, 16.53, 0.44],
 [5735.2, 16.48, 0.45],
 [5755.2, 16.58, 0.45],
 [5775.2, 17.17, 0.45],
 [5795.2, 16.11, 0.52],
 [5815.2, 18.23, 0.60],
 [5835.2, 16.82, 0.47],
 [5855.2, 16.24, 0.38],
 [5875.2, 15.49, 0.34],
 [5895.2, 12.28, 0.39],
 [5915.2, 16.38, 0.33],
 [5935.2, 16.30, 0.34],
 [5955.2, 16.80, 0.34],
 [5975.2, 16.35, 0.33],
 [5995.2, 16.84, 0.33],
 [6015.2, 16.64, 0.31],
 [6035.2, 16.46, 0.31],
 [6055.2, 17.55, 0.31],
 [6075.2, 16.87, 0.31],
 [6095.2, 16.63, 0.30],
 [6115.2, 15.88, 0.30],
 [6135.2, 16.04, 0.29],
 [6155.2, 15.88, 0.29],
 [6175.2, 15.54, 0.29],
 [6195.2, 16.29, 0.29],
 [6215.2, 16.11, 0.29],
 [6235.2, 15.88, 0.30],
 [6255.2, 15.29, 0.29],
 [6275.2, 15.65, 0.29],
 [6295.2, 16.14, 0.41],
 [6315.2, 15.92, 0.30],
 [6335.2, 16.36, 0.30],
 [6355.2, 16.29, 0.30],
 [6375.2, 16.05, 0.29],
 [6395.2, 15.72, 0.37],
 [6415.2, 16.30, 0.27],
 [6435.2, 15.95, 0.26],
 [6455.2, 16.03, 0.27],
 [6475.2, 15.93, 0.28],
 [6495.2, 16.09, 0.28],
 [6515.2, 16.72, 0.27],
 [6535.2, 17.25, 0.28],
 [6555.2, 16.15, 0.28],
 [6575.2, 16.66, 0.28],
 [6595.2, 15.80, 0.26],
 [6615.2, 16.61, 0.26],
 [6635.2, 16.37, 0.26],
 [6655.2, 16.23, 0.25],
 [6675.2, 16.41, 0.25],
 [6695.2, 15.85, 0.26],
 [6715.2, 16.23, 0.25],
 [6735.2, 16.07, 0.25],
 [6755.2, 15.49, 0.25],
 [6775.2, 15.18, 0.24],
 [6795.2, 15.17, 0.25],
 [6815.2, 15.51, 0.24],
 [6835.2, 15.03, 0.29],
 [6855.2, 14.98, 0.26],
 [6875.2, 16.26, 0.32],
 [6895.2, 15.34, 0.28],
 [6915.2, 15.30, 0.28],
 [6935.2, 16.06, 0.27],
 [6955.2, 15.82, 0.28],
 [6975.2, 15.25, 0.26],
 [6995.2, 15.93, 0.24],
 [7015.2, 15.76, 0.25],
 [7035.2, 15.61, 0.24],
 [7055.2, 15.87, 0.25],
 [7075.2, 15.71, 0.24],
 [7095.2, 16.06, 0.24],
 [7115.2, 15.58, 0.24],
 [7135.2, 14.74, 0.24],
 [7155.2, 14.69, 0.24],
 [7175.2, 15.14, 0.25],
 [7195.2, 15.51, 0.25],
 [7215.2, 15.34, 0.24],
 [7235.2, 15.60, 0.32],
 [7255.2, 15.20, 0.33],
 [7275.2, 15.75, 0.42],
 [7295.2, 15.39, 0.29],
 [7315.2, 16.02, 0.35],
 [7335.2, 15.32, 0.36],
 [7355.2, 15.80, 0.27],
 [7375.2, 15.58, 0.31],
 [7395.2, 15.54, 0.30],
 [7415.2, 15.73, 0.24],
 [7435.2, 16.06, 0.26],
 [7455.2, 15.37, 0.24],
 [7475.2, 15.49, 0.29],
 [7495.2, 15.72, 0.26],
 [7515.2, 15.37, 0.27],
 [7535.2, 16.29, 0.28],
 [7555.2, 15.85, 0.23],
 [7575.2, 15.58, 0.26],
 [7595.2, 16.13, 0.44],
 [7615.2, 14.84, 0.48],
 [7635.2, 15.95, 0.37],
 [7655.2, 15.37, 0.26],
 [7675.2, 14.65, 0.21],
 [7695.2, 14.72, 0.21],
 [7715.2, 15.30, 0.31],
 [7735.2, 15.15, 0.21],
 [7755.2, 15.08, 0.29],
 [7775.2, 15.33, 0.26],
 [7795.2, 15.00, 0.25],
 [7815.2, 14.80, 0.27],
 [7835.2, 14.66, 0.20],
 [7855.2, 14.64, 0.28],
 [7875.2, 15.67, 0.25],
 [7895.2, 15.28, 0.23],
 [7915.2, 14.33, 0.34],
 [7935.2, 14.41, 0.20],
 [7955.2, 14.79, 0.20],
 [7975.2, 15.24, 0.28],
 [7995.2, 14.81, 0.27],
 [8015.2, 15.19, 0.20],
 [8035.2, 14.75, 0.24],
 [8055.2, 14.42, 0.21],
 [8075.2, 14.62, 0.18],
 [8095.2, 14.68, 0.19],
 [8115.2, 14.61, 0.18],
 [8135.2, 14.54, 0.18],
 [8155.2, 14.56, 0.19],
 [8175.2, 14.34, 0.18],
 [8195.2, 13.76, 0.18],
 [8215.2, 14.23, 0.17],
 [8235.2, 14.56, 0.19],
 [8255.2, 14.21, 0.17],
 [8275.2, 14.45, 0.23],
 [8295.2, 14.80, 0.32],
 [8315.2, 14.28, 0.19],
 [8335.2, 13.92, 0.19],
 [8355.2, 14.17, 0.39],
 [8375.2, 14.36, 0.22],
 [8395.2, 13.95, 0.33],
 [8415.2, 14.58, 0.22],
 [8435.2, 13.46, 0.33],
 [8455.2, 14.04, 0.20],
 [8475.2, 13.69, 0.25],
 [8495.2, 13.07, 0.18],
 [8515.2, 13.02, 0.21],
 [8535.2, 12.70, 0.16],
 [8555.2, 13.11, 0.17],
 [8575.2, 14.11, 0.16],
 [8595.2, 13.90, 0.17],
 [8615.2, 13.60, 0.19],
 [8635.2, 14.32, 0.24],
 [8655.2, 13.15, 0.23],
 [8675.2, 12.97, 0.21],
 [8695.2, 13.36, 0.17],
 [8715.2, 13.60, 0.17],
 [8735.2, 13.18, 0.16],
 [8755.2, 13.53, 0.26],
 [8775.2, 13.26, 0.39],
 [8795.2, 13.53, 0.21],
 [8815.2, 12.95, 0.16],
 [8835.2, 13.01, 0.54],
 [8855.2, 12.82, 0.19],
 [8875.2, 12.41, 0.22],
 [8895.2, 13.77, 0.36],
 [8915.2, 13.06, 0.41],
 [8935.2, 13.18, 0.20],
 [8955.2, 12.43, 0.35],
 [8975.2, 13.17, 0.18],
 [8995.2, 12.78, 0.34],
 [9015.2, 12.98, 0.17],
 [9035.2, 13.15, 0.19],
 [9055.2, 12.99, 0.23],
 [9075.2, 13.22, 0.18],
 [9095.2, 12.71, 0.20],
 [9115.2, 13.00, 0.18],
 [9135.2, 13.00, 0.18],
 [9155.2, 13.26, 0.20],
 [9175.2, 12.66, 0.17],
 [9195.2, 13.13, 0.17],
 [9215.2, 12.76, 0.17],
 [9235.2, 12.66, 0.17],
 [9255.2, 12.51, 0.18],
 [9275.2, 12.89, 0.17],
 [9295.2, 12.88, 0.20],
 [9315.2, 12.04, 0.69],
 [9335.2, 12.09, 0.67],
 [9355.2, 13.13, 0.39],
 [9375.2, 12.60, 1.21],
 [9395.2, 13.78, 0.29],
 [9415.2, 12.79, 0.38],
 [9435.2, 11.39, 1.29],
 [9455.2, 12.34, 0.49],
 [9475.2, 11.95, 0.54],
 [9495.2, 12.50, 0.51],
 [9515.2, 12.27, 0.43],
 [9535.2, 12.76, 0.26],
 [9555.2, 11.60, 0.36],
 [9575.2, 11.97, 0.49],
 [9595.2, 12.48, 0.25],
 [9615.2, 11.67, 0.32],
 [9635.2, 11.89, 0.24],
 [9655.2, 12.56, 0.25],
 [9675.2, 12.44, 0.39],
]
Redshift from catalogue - 0.000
